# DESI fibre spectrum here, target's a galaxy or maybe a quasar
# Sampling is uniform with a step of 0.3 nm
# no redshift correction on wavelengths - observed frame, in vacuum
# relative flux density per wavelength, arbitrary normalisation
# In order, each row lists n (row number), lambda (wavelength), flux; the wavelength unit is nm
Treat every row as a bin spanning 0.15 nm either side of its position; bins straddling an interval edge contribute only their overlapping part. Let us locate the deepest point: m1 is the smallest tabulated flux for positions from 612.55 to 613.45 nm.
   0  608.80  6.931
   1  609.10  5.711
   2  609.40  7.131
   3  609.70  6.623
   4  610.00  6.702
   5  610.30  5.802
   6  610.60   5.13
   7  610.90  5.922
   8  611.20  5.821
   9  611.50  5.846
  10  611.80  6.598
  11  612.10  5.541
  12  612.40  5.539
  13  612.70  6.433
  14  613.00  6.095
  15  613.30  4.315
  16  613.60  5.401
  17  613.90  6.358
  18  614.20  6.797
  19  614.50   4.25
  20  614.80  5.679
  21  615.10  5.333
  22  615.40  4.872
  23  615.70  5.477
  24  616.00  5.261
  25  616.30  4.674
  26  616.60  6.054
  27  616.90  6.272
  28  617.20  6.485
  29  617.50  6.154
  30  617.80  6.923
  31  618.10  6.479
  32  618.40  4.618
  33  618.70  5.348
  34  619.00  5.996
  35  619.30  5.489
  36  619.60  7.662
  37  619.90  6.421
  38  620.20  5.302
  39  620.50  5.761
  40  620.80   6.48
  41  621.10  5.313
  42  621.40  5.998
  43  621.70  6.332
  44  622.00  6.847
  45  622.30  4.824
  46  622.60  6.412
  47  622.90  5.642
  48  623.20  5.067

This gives 4.315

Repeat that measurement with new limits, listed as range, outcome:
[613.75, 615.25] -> 4.25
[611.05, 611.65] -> 5.821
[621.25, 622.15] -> 5.998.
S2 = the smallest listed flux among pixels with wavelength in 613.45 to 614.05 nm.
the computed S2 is 5.401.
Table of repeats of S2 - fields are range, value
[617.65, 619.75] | 4.618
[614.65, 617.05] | 4.674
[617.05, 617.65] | 6.154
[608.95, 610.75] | 5.13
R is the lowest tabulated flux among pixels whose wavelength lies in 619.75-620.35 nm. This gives 5.302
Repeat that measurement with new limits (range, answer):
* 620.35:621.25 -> 5.313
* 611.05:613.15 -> 5.539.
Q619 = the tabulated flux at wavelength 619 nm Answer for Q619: 5.996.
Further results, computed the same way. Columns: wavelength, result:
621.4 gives 5.998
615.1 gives 5.333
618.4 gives 4.618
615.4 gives 4.872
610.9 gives 5.922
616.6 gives 6.054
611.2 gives 5.821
